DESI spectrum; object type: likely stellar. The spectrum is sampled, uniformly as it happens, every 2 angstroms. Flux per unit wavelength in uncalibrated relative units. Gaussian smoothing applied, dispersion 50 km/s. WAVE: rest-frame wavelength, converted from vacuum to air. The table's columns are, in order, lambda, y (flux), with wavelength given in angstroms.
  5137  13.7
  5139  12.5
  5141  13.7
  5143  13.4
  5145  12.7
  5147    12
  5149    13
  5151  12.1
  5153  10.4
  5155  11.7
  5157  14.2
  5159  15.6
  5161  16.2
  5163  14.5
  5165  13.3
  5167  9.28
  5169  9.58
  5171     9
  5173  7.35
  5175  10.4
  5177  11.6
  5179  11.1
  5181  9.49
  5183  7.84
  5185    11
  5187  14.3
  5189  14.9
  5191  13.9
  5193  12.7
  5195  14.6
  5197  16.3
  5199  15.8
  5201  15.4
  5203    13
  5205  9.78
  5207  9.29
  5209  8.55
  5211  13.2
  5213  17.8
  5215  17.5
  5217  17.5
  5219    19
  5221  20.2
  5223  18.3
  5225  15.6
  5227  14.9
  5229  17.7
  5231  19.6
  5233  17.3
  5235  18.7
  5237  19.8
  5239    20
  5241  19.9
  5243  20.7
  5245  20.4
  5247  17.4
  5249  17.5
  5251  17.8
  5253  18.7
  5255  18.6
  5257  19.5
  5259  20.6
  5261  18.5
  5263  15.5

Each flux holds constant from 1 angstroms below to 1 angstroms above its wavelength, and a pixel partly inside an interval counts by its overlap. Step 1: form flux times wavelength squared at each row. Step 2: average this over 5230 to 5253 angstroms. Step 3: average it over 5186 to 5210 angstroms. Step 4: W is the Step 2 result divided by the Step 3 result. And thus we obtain 1.46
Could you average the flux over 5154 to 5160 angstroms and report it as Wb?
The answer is 13.8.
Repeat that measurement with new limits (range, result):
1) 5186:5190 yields 14.6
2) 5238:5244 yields 20.2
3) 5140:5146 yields 13.3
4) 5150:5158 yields 12.1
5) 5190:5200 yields 14.7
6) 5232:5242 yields 19.1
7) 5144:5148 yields 12.3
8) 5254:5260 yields 19.6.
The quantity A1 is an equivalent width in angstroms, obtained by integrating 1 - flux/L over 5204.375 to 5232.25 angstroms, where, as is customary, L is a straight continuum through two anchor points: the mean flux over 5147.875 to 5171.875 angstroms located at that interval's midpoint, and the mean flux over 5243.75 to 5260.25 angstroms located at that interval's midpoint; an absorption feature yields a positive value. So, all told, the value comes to 1.4 angstroms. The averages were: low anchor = 12.4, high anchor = 18.8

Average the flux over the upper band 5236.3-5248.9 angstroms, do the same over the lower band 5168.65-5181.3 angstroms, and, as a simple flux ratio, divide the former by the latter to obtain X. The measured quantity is 1.99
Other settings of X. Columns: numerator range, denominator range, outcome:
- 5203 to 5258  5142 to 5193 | 1.43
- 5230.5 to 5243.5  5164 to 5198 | 1.67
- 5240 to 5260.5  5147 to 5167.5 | 1.46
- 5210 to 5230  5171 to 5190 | 1.59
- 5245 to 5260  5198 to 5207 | 1.44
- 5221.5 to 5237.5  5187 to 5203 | 1.21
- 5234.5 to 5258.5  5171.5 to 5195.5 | 1.67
